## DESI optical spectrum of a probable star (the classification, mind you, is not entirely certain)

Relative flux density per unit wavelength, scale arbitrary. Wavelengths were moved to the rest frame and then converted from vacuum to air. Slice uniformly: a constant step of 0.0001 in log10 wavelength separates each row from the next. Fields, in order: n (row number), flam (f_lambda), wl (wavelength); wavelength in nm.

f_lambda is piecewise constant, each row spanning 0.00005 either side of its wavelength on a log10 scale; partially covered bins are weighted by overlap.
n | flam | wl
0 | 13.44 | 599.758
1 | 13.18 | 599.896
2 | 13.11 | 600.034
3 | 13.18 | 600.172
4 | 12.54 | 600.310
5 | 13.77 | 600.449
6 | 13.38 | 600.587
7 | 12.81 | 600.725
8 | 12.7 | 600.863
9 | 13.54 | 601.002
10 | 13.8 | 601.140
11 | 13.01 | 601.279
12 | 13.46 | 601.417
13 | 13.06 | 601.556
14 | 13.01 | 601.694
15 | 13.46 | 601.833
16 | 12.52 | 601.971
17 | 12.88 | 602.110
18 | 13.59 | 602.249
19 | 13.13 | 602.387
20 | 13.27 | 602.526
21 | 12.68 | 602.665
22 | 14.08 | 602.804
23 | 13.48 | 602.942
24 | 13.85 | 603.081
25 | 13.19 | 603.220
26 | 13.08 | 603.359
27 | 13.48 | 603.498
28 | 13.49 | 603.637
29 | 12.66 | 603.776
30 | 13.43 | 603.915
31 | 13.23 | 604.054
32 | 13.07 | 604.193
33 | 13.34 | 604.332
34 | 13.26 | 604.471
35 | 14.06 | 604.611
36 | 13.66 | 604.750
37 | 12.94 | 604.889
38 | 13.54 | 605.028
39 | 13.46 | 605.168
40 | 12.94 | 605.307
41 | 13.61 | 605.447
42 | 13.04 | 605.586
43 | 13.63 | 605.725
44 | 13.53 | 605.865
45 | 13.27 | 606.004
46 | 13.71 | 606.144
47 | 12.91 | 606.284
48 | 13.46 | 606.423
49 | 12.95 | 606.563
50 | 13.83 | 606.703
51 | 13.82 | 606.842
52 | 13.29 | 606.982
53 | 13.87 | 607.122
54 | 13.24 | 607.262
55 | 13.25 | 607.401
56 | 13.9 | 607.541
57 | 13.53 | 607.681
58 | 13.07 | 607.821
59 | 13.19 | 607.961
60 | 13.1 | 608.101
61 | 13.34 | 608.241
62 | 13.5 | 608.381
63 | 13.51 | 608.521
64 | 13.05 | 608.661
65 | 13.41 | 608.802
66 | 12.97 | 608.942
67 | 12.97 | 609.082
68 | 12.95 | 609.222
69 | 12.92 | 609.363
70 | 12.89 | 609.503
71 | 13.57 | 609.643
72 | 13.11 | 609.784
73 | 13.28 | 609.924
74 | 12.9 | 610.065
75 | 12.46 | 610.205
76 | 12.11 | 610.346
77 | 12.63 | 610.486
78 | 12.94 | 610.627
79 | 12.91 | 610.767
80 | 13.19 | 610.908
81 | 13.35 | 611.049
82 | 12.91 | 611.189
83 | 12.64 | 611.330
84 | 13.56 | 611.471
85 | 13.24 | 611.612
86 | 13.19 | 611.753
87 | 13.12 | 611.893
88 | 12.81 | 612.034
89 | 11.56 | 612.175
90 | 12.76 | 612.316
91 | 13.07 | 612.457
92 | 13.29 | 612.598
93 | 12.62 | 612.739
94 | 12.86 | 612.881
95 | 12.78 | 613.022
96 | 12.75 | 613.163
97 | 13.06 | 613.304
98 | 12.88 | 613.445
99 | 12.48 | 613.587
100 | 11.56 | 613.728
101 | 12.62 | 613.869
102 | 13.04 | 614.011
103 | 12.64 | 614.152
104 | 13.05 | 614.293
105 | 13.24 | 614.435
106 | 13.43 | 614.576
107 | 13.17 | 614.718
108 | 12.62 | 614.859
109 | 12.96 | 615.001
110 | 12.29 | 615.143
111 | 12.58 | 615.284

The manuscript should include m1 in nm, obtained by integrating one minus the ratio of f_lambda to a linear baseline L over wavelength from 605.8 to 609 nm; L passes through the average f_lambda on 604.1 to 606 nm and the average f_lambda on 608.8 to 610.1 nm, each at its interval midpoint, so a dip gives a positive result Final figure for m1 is -0.04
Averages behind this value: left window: 13.4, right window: 13.1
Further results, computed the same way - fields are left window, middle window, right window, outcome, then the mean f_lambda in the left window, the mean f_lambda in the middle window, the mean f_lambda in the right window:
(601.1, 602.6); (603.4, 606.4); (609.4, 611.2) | -0.06 nm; 13.2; 13.3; 12.9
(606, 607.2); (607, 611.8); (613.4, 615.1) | 0.03 nm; 13.5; 13.1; 12.8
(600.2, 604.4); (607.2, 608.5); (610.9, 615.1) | -0.03 nm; 13.2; 13.4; 12.9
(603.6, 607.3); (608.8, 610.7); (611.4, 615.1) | 0.02 nm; 13.4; 12.9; 12.9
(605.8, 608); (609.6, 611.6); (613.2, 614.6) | 0.02 nm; 13.4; 13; 12.8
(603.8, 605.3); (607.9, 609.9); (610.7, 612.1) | 0.00 nm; 13.4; 13.2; 13.1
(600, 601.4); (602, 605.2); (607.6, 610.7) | -0.04 nm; 13.2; 13.3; 13.1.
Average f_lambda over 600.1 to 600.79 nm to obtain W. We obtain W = 13.1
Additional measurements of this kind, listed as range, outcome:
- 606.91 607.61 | 13.5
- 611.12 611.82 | 13.1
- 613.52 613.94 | 12.2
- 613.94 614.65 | 13.1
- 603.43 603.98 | 13.3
